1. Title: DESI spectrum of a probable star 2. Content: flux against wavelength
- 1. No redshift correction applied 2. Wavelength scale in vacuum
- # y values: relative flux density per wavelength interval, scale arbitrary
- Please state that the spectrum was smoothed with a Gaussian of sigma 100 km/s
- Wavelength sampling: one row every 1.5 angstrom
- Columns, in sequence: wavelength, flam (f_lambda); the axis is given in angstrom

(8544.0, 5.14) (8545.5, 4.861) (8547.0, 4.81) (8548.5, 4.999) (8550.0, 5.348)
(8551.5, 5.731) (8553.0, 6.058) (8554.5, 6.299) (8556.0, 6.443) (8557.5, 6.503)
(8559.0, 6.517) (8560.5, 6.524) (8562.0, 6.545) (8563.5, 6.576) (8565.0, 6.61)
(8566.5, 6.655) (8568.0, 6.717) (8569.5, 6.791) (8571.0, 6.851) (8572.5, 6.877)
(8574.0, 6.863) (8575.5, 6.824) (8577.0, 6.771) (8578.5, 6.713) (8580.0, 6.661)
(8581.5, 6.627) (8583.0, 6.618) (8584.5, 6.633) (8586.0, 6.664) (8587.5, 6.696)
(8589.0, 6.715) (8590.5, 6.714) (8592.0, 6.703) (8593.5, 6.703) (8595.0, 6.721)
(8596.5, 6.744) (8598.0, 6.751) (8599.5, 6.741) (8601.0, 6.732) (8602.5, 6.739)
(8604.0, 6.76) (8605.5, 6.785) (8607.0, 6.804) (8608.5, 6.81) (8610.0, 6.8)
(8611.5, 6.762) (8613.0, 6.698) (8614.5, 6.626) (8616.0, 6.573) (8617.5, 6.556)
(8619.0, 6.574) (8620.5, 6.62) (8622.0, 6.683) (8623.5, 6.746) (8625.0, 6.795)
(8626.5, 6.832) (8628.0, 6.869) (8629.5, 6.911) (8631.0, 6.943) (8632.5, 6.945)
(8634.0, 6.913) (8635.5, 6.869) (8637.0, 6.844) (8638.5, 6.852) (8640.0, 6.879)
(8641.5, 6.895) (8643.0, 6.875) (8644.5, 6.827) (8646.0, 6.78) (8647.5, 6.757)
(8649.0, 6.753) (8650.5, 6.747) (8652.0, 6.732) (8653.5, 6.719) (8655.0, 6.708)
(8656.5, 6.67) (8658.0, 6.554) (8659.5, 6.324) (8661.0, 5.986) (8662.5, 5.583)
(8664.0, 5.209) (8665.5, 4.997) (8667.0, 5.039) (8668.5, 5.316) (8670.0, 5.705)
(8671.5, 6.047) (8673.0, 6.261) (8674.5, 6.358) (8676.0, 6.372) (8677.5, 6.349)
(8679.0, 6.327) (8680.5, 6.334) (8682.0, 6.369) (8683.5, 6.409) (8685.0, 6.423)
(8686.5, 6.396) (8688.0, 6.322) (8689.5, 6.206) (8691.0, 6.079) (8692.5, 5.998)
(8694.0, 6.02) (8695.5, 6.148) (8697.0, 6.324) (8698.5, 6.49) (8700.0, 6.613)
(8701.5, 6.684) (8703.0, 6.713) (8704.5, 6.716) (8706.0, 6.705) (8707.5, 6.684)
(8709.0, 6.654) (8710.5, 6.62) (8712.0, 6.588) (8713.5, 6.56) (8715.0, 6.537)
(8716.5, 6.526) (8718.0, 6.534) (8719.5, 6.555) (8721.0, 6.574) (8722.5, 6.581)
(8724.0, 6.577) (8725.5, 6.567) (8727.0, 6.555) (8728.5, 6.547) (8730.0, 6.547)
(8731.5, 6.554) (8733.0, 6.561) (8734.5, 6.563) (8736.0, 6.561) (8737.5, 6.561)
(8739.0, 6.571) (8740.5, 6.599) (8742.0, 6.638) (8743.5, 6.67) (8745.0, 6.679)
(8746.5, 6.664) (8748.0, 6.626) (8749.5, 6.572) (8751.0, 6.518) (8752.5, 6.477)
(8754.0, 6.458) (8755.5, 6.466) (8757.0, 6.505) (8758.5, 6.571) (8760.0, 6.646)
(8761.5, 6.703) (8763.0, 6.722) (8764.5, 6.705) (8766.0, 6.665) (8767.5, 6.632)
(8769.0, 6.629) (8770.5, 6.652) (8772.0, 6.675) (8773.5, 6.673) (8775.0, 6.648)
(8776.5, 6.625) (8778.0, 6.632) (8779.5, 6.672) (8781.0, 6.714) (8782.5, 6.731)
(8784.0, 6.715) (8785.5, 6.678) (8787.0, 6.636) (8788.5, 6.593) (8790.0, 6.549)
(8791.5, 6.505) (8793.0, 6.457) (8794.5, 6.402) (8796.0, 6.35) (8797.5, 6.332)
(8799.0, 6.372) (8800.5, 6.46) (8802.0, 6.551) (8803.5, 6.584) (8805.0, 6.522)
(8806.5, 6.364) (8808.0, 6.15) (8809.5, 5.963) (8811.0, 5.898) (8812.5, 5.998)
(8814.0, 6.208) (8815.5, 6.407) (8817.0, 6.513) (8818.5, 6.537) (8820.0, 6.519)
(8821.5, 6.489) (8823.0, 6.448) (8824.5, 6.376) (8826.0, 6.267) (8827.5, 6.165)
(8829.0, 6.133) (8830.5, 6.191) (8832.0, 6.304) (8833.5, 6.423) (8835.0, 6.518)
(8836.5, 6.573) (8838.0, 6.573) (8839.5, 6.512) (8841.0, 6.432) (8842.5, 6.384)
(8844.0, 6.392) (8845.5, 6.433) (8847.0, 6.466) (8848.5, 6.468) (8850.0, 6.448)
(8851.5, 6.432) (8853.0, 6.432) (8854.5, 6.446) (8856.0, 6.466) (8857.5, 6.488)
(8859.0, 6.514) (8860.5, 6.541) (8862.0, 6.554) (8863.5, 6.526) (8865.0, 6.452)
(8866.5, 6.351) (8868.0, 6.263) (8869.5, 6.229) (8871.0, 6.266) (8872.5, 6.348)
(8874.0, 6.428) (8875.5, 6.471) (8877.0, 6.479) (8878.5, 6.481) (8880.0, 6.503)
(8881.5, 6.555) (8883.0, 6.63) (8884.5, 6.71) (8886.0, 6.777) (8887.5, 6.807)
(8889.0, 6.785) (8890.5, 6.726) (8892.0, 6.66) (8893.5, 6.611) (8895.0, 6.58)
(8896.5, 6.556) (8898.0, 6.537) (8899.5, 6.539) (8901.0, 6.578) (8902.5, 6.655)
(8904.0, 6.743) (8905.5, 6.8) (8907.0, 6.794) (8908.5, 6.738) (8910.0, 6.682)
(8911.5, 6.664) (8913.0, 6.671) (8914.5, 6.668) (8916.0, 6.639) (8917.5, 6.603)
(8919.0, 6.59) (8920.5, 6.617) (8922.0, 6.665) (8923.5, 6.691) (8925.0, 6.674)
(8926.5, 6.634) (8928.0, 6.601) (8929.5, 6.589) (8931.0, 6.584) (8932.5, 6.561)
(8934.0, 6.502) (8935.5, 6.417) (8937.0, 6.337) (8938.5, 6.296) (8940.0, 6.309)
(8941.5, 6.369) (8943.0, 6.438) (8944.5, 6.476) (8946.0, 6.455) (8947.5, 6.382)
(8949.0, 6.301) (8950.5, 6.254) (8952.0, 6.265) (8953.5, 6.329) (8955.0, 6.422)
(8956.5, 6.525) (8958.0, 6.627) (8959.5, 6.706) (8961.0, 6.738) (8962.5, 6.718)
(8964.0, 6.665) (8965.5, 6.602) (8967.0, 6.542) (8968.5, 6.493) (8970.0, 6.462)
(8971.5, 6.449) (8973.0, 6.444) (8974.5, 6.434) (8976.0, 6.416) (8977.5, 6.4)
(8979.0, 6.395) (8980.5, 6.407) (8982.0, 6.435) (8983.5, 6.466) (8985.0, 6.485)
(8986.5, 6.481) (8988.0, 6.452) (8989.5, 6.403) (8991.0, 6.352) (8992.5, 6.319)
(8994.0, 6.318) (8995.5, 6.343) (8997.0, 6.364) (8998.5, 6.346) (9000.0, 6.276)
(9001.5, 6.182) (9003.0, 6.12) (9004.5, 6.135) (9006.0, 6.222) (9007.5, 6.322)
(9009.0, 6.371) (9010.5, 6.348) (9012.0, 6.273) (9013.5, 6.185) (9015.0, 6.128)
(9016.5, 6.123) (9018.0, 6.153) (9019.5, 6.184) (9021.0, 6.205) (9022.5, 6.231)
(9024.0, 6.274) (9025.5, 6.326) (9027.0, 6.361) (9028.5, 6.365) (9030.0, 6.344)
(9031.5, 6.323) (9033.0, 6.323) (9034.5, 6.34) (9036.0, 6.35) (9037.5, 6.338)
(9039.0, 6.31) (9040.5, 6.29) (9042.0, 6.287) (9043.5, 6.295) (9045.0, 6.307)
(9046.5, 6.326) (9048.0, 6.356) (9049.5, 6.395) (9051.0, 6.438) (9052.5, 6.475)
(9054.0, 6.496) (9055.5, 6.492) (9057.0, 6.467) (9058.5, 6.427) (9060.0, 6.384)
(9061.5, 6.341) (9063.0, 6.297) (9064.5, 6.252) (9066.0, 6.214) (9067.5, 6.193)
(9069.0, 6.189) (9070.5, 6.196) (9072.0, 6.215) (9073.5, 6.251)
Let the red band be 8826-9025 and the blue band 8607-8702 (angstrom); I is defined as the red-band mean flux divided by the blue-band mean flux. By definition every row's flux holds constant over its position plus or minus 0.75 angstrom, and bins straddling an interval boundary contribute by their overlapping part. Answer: 1.00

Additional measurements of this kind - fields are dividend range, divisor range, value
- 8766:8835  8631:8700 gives 1.02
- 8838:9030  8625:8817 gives 1.00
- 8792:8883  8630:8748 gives 0.99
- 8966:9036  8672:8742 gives 0.98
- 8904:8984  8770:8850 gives 1.01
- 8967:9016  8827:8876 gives 0.99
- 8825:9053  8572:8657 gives 0.95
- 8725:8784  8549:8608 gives 1.00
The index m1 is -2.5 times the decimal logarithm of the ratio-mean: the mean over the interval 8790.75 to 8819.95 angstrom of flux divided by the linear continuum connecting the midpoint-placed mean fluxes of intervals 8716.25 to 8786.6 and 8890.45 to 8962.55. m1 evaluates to 0.041 mag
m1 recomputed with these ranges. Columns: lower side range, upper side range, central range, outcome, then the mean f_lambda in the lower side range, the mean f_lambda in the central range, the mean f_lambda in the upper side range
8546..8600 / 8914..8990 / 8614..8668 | -0.011 mag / 6.48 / 6.55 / 6.5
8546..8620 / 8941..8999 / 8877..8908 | -0.030 mag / 6.54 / 6.65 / 6.45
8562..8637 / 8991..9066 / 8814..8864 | 0.011 mag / 6.74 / 6.43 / 6.31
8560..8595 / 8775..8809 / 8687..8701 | 0.059 mag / 6.7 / 6.26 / 6.53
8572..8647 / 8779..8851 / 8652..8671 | 0.128 mag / 6.76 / 5.94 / 6.42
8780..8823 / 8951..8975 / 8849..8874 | 0.008 mag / 6.44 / 6.42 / 6.52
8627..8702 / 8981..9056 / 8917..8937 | -0.041 mag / 6.4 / 6.58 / 6.32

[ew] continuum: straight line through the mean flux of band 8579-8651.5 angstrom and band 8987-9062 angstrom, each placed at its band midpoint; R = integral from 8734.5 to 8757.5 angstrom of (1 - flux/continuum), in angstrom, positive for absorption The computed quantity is 0.2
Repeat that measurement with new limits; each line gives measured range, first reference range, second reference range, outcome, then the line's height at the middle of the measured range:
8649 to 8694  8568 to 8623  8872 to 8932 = 3.6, 6.7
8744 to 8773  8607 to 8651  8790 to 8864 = -0.3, 6.53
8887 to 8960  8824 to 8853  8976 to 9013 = -2.2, 6.37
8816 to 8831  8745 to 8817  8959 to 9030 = 0.3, 6.49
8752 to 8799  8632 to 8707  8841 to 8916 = -0.9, 6.46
